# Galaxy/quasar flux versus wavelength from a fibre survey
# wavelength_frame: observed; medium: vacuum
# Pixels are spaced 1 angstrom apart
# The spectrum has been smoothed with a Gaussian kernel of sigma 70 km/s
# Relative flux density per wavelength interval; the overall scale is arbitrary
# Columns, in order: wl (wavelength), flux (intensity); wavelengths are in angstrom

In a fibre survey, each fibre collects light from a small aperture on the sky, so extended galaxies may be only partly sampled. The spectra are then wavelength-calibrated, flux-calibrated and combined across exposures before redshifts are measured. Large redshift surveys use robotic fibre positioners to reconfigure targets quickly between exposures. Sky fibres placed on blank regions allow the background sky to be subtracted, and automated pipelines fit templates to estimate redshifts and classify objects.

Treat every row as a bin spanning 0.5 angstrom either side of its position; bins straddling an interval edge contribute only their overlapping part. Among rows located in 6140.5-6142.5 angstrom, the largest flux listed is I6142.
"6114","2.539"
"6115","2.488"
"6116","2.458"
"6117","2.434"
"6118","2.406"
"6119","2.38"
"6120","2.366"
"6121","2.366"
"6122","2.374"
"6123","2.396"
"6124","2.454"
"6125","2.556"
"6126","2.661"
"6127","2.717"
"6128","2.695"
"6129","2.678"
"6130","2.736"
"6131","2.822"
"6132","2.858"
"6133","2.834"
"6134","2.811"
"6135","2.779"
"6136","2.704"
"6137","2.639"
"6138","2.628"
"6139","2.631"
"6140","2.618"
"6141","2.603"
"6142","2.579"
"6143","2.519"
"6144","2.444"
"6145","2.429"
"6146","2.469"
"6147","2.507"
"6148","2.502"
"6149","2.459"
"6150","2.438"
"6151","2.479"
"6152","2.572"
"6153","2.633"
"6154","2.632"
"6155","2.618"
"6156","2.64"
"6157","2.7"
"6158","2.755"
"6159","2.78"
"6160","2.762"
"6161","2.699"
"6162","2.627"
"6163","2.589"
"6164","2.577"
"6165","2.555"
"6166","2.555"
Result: 2.603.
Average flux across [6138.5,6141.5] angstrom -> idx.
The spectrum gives 2.62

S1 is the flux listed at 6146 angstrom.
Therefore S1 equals 2.469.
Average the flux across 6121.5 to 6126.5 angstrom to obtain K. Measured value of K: 2.49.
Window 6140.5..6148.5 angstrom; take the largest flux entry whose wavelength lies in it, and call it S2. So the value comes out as 2.603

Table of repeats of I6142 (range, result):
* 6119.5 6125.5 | 2.556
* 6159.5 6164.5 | 2.762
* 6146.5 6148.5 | 2.507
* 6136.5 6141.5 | 2.639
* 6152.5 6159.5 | 2.78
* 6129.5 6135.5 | 2.858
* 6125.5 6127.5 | 2.717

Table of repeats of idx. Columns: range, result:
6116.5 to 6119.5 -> 2.41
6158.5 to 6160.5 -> 2.77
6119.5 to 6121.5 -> 2.37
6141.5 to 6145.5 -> 2.49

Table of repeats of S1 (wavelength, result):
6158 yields 2.755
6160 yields 2.762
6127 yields 2.717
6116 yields 2.458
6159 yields 2.78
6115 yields 2.488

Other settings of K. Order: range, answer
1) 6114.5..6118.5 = 2.45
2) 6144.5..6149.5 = 2.47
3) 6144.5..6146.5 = 2.45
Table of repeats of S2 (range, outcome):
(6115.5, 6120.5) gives 2.458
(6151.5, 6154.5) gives 2.633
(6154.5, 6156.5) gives 2.64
